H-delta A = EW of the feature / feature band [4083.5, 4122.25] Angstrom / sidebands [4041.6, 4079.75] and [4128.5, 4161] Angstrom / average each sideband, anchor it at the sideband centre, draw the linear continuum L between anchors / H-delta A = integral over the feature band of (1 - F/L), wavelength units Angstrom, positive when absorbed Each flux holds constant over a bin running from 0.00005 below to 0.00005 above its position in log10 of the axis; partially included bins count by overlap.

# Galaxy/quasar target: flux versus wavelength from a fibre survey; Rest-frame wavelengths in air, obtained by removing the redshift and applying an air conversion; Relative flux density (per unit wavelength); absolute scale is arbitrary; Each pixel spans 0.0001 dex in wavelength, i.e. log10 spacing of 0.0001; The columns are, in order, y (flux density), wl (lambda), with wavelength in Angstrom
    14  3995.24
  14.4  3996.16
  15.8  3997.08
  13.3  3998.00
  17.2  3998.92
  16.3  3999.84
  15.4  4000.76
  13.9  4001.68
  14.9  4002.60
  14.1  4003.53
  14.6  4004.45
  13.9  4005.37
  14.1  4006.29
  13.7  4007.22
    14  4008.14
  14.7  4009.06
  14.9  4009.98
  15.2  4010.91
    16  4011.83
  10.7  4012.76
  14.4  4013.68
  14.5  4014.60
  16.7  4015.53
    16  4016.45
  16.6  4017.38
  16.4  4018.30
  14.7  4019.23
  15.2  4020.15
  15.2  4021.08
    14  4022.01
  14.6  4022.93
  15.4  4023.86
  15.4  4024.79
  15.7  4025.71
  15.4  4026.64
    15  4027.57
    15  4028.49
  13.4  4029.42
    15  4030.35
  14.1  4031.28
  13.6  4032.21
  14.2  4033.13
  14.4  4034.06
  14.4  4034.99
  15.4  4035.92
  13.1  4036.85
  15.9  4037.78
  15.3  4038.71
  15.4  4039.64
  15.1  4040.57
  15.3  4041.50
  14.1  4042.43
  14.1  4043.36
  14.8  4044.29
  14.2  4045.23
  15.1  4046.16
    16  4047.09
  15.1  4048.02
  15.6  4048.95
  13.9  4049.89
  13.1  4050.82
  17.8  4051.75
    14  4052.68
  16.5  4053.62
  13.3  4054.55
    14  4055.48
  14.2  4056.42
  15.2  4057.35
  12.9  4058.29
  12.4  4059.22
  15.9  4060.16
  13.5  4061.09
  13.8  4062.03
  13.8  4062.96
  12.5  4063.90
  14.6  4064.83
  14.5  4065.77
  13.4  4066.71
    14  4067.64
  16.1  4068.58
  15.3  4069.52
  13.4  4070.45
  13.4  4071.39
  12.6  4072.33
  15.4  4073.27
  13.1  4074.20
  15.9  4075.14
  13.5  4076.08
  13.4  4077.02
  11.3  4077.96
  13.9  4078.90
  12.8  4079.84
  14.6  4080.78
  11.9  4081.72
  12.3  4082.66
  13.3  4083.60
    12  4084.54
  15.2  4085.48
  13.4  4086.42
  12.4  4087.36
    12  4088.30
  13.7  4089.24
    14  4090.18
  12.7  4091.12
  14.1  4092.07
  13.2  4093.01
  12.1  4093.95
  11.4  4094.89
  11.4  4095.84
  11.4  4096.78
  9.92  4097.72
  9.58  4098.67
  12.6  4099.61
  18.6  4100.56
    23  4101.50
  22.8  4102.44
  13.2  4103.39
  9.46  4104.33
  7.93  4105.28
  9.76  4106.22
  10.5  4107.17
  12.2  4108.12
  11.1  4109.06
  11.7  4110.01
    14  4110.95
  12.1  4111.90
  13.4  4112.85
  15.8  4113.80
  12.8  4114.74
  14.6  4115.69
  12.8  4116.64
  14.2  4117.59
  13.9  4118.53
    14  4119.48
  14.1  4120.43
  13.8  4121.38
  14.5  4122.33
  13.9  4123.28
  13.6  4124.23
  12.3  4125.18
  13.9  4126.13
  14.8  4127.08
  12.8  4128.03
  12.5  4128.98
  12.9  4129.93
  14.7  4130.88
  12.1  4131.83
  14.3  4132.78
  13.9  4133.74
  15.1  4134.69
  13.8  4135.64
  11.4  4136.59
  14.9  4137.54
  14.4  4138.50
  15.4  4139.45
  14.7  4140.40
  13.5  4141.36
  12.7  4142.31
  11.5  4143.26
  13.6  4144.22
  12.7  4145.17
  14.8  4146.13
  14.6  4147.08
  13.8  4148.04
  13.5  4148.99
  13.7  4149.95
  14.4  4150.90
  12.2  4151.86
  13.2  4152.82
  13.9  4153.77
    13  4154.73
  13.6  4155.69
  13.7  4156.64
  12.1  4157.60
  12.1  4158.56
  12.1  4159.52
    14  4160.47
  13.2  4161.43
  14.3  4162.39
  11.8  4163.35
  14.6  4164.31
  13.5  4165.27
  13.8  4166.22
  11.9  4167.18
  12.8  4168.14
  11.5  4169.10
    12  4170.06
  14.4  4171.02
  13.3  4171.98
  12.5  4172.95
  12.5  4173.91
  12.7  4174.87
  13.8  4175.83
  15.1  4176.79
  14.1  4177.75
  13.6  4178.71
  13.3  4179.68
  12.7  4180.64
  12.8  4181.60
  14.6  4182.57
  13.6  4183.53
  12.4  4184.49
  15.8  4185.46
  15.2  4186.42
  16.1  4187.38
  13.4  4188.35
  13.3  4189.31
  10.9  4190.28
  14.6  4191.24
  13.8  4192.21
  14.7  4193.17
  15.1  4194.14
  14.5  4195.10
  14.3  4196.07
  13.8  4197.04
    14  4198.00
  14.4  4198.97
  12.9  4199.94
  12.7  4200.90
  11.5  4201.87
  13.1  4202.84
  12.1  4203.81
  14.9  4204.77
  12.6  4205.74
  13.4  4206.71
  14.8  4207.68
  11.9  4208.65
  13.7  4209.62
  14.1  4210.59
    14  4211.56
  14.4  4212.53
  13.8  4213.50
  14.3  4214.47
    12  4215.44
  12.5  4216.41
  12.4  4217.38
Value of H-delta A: 1.88 Angstrom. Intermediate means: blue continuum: 14.2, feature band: 13.2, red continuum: 13.5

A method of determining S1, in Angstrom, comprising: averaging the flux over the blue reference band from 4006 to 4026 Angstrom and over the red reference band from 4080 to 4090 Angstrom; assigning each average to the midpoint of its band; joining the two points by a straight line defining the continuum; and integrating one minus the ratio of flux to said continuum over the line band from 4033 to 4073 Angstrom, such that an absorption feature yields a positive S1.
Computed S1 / -1.5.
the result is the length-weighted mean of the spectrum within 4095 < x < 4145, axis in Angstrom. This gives 13.4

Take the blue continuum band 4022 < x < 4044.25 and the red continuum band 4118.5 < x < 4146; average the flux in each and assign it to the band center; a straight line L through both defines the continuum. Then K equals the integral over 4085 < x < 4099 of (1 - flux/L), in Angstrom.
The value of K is 1.63 Angstrom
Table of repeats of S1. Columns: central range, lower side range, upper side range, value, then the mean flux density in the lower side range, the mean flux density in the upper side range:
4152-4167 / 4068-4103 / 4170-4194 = 0.54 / 13.7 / 13.7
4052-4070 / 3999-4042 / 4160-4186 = 0.24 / 14.8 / 13.4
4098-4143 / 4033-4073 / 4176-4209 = 1.61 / 14.5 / 13.7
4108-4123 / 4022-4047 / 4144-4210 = 0.58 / 14.8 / 13.5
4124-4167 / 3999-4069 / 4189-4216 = 1.38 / 14.7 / 13.6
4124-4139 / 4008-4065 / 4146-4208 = 0.31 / 14.7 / 13.5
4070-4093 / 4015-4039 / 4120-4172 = 1.52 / 15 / 13.4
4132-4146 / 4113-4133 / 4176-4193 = 0.06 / 13.7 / 13.9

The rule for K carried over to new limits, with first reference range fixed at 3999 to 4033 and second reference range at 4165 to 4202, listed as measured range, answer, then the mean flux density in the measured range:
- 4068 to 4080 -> 0.42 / 13.9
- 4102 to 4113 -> 1.44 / 12.3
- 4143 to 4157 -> 0.31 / 13.5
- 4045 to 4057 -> -0.24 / 14.9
